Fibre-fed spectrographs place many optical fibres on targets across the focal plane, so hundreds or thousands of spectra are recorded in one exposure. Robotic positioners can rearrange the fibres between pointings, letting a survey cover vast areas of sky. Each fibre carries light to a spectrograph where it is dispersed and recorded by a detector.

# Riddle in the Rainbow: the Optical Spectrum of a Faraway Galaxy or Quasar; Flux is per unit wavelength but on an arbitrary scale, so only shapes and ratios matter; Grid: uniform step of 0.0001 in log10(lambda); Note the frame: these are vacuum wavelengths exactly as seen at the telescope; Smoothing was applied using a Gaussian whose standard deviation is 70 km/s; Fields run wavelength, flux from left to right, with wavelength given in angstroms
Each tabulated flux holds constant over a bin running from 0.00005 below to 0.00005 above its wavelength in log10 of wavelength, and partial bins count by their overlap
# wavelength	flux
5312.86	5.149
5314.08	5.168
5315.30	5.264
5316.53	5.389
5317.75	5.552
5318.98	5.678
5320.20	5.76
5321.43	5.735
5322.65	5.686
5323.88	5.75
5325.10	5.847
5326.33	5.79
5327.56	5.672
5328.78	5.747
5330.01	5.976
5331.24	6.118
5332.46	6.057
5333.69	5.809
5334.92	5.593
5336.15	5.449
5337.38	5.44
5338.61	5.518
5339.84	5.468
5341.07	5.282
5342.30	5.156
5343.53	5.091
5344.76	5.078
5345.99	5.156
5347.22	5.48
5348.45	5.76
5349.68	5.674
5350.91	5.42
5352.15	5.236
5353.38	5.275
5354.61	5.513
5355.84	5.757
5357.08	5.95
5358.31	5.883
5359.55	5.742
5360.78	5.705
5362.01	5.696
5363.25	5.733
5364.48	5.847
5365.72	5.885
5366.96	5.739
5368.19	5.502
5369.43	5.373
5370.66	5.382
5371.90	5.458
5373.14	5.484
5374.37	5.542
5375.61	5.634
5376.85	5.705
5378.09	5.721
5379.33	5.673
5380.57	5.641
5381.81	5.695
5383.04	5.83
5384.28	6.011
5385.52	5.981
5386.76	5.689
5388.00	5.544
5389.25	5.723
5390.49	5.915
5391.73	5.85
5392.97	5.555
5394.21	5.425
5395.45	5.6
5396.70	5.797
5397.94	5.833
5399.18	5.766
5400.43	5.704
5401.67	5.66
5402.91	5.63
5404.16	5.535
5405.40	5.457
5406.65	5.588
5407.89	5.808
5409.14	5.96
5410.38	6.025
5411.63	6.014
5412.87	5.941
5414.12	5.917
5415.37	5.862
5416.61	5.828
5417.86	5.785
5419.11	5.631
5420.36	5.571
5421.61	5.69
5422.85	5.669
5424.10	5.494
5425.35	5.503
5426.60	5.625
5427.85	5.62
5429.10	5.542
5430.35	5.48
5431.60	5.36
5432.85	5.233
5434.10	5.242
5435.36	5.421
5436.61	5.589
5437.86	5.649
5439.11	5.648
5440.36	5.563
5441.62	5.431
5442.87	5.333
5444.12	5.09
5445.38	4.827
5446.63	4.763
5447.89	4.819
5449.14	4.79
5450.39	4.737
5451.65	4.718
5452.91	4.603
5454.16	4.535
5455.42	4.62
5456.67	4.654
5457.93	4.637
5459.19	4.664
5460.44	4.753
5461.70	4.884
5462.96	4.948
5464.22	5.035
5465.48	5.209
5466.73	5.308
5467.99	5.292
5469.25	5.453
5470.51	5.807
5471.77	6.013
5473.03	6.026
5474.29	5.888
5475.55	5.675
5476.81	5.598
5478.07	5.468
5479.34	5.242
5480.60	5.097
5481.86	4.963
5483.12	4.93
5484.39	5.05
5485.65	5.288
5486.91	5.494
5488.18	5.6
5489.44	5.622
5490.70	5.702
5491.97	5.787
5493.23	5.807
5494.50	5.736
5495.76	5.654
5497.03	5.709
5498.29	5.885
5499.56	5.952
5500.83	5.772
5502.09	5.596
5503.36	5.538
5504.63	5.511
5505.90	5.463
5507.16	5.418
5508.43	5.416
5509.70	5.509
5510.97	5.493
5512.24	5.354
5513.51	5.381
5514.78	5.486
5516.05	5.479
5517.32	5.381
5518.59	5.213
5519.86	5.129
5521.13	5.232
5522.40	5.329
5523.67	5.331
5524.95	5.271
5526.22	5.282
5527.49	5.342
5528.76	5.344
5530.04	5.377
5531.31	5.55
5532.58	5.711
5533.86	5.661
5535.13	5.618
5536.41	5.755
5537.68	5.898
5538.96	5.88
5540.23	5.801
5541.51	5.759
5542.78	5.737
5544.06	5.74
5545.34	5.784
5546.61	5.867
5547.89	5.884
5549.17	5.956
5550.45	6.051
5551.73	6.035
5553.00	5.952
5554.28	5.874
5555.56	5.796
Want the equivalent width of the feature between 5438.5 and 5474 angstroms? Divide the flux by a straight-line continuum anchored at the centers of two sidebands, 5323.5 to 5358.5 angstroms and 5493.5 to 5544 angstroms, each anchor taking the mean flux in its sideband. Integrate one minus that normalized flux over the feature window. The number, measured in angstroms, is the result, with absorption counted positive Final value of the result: 3.0 angstroms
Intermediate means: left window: 5.58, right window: 5.54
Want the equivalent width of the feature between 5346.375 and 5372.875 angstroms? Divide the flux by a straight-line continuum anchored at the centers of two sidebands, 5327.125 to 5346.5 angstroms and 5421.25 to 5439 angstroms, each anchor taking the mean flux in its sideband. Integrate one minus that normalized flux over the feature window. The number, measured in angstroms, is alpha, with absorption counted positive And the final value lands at -0.39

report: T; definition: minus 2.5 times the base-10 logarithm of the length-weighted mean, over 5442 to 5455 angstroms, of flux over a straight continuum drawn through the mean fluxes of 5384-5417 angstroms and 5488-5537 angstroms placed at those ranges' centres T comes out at 0.172 mag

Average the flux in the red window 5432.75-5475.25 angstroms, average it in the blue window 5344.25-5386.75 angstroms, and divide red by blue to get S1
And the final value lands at 0.92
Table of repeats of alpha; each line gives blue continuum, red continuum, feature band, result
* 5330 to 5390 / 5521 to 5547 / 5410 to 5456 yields 1.8 angstroms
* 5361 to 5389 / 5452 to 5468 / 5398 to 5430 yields -2.6 angstroms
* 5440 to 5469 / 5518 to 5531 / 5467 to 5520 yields -4.1 angstroms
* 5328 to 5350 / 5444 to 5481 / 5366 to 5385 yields -0.8 angstroms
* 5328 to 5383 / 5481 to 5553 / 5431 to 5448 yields 0.9 angstroms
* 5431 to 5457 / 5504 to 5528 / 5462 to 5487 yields -0.8 angstroms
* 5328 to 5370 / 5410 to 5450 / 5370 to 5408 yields -0.9 angstroms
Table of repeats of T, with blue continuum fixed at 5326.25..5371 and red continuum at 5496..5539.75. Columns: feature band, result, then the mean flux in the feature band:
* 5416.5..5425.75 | -0.02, 5.64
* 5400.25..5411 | -0.03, 5.71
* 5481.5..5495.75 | 0.01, 5.47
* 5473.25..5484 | 0.03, 5.37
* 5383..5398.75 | -0.03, 5.75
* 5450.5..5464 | 0.18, 4.71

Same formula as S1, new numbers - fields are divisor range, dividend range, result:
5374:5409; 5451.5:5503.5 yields 0.94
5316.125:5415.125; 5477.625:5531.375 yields 0.96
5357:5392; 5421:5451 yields 0.94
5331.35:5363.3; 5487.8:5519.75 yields 1.01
